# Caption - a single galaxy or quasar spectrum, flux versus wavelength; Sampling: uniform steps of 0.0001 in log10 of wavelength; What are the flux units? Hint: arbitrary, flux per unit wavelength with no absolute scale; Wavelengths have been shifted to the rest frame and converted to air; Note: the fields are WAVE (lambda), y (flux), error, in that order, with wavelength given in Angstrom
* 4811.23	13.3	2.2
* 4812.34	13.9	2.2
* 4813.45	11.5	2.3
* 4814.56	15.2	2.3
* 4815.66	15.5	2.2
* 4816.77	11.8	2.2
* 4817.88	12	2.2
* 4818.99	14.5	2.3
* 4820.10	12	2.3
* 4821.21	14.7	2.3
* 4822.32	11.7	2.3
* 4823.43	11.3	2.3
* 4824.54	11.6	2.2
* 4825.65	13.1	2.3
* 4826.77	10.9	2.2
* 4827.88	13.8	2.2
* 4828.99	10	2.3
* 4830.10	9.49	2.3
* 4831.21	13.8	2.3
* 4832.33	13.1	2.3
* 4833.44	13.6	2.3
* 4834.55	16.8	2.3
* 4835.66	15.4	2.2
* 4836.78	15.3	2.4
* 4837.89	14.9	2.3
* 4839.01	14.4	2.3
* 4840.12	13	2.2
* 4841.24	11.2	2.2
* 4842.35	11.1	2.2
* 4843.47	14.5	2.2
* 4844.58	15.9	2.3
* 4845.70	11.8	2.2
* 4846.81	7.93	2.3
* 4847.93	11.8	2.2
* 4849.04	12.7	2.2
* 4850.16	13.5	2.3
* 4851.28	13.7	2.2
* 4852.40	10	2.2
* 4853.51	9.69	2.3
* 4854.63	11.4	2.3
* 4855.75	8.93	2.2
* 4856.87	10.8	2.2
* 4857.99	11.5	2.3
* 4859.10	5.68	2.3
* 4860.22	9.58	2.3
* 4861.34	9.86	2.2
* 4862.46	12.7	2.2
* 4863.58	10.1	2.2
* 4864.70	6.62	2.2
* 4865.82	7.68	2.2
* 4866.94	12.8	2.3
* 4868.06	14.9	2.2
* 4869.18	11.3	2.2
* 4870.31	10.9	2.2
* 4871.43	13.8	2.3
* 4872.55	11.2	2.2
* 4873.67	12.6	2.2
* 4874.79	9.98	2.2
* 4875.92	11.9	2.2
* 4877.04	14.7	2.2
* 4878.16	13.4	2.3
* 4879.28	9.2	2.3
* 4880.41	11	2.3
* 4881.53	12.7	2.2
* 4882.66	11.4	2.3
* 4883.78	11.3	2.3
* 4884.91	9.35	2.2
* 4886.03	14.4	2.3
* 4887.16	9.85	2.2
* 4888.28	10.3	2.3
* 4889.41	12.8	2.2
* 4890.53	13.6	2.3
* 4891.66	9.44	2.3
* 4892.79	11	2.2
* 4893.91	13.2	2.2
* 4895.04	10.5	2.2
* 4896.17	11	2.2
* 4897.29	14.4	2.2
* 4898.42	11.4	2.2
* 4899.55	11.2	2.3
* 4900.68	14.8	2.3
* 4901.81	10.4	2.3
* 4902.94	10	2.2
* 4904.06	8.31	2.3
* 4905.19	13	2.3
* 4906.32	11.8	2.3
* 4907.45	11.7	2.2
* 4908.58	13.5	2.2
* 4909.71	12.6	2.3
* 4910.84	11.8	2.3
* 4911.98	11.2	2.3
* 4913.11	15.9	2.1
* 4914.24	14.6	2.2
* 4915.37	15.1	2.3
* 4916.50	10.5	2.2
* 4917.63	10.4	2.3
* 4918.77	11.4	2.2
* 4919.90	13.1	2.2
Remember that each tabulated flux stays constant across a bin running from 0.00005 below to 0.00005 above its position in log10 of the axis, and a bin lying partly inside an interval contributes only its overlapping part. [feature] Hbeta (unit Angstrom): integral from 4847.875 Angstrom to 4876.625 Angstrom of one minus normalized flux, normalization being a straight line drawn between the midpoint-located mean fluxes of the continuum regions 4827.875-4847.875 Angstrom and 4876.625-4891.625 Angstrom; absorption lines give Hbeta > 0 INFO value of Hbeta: 3.2 Angstrom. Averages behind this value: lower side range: 13.1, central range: 11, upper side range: 11.7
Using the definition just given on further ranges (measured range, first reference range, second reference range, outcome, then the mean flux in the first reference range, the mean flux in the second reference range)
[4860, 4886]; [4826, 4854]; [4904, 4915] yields 2.8 Angstrom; 12.7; 12.7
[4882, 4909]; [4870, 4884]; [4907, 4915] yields 2.0 Angstrom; 11.9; 13.1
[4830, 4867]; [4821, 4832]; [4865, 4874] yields 0.1 Angstrom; 12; 11.7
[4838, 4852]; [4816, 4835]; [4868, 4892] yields -0.4 Angstrom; 12.6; 11.8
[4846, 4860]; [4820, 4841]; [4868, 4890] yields 2.1 Angstrom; 13.1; 11.8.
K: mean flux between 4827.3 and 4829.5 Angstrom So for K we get 11.9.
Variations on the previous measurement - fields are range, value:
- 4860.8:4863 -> 11.3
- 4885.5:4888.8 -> 11.5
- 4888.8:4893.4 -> 11.7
